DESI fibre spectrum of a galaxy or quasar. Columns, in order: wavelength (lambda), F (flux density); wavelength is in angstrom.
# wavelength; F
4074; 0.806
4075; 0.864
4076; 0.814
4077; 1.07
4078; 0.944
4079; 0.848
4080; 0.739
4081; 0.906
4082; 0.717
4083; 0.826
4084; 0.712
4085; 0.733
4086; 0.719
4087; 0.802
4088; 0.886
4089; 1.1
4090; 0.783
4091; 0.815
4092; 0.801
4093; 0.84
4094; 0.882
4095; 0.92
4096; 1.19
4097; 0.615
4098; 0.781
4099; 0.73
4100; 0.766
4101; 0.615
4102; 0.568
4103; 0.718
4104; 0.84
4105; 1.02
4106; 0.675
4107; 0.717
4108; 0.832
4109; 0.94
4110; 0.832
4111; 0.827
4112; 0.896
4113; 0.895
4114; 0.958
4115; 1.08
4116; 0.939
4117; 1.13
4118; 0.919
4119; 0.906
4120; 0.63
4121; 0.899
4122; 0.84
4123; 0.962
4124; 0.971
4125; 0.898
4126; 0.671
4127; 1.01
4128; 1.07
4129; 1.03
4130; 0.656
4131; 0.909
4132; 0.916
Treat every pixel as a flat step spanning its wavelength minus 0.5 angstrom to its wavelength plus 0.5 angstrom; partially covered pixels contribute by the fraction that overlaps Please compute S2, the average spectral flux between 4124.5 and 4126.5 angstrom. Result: 0.784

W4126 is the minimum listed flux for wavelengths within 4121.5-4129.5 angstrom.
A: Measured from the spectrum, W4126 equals 0.671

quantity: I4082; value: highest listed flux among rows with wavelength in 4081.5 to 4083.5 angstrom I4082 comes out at 0.826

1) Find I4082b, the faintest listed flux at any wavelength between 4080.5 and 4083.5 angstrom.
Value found 0.717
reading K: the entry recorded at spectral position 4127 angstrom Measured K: 1.01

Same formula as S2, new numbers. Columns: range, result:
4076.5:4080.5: 0.9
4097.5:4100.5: 0.759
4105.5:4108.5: 0.741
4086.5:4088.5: 0.844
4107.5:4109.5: 0.886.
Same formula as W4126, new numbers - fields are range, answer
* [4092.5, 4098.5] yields 0.615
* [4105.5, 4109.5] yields 0.675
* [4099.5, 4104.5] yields 0.568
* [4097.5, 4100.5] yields 0.73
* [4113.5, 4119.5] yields 0.906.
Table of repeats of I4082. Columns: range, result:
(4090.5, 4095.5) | 0.92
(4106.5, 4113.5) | 0.94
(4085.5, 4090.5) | 1.1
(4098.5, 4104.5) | 0.84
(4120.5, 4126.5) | 0.971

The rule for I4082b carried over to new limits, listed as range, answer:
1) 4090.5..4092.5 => 0.801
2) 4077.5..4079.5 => 0.848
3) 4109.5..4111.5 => 0.827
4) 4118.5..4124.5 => 0.63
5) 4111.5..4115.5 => 0.895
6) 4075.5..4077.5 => 0.814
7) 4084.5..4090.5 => 0.719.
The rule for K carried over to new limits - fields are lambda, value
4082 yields 0.717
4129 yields 1.03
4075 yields 0.864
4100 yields 0.766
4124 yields 0.971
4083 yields 0.826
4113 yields 0.895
